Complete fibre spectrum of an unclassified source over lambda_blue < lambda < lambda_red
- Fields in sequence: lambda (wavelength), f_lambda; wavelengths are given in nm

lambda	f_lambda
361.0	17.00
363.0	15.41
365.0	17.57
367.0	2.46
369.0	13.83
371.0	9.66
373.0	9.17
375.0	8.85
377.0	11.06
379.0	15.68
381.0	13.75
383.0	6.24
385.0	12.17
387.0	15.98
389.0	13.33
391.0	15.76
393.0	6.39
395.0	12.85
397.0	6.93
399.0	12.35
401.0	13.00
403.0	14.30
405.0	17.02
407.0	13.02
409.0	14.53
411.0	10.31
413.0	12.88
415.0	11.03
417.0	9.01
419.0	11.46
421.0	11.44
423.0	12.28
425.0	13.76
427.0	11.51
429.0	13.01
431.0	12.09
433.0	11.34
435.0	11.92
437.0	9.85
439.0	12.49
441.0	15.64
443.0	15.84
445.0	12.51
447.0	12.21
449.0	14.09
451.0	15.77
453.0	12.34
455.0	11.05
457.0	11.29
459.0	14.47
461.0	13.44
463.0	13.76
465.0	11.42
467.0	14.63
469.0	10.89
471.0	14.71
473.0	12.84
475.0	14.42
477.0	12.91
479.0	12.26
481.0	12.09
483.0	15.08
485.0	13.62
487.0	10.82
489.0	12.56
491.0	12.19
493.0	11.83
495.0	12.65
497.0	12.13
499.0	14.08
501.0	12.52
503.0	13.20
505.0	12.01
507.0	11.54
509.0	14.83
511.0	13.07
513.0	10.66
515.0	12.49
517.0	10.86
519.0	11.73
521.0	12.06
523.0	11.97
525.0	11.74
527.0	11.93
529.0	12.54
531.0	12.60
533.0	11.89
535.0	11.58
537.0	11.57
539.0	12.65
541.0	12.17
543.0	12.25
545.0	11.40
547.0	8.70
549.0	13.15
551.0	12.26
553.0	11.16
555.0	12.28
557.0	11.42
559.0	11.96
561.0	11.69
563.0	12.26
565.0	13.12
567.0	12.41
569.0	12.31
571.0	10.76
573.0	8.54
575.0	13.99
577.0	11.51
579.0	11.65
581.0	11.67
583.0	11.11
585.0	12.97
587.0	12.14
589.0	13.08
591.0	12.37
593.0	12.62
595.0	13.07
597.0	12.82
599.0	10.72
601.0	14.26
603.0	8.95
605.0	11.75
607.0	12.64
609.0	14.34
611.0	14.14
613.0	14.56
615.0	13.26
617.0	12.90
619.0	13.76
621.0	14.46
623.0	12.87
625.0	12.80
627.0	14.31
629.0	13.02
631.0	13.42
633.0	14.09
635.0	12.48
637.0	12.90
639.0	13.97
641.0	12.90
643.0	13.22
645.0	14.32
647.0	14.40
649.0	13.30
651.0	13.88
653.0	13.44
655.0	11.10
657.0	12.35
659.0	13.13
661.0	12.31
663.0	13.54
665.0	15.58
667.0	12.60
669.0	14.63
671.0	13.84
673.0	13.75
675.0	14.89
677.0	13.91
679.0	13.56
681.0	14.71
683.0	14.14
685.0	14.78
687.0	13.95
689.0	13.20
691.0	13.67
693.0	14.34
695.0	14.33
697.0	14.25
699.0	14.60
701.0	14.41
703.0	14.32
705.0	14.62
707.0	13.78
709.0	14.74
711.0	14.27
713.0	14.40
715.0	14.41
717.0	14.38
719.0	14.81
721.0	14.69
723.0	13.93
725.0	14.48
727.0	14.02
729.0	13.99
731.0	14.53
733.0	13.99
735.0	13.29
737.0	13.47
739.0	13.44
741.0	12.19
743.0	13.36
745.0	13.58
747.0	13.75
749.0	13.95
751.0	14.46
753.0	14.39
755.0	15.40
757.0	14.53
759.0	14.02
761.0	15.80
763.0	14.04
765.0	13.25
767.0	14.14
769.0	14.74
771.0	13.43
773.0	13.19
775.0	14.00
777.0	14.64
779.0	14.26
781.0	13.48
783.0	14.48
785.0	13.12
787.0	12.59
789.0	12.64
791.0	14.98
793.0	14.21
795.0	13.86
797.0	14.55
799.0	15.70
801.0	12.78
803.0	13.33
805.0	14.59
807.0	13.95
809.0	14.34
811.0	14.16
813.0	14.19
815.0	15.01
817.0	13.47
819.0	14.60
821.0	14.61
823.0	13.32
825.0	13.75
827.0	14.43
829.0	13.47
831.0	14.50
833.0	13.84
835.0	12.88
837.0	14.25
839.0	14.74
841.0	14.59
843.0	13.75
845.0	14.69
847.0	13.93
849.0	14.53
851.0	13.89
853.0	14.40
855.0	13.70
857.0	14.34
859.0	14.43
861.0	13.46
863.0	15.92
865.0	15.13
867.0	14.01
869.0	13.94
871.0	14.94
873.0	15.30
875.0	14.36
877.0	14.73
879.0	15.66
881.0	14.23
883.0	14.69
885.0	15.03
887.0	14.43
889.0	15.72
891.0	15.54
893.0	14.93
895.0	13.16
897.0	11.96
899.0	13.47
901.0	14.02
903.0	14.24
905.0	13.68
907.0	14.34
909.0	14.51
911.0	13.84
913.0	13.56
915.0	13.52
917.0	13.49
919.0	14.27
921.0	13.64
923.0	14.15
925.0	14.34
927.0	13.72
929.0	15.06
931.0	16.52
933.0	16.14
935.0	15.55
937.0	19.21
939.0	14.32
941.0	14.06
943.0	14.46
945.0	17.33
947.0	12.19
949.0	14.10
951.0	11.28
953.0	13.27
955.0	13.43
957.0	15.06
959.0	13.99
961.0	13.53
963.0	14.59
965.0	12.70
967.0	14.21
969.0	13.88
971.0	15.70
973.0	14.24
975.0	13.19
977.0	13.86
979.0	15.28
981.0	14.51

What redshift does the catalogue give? 0.52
